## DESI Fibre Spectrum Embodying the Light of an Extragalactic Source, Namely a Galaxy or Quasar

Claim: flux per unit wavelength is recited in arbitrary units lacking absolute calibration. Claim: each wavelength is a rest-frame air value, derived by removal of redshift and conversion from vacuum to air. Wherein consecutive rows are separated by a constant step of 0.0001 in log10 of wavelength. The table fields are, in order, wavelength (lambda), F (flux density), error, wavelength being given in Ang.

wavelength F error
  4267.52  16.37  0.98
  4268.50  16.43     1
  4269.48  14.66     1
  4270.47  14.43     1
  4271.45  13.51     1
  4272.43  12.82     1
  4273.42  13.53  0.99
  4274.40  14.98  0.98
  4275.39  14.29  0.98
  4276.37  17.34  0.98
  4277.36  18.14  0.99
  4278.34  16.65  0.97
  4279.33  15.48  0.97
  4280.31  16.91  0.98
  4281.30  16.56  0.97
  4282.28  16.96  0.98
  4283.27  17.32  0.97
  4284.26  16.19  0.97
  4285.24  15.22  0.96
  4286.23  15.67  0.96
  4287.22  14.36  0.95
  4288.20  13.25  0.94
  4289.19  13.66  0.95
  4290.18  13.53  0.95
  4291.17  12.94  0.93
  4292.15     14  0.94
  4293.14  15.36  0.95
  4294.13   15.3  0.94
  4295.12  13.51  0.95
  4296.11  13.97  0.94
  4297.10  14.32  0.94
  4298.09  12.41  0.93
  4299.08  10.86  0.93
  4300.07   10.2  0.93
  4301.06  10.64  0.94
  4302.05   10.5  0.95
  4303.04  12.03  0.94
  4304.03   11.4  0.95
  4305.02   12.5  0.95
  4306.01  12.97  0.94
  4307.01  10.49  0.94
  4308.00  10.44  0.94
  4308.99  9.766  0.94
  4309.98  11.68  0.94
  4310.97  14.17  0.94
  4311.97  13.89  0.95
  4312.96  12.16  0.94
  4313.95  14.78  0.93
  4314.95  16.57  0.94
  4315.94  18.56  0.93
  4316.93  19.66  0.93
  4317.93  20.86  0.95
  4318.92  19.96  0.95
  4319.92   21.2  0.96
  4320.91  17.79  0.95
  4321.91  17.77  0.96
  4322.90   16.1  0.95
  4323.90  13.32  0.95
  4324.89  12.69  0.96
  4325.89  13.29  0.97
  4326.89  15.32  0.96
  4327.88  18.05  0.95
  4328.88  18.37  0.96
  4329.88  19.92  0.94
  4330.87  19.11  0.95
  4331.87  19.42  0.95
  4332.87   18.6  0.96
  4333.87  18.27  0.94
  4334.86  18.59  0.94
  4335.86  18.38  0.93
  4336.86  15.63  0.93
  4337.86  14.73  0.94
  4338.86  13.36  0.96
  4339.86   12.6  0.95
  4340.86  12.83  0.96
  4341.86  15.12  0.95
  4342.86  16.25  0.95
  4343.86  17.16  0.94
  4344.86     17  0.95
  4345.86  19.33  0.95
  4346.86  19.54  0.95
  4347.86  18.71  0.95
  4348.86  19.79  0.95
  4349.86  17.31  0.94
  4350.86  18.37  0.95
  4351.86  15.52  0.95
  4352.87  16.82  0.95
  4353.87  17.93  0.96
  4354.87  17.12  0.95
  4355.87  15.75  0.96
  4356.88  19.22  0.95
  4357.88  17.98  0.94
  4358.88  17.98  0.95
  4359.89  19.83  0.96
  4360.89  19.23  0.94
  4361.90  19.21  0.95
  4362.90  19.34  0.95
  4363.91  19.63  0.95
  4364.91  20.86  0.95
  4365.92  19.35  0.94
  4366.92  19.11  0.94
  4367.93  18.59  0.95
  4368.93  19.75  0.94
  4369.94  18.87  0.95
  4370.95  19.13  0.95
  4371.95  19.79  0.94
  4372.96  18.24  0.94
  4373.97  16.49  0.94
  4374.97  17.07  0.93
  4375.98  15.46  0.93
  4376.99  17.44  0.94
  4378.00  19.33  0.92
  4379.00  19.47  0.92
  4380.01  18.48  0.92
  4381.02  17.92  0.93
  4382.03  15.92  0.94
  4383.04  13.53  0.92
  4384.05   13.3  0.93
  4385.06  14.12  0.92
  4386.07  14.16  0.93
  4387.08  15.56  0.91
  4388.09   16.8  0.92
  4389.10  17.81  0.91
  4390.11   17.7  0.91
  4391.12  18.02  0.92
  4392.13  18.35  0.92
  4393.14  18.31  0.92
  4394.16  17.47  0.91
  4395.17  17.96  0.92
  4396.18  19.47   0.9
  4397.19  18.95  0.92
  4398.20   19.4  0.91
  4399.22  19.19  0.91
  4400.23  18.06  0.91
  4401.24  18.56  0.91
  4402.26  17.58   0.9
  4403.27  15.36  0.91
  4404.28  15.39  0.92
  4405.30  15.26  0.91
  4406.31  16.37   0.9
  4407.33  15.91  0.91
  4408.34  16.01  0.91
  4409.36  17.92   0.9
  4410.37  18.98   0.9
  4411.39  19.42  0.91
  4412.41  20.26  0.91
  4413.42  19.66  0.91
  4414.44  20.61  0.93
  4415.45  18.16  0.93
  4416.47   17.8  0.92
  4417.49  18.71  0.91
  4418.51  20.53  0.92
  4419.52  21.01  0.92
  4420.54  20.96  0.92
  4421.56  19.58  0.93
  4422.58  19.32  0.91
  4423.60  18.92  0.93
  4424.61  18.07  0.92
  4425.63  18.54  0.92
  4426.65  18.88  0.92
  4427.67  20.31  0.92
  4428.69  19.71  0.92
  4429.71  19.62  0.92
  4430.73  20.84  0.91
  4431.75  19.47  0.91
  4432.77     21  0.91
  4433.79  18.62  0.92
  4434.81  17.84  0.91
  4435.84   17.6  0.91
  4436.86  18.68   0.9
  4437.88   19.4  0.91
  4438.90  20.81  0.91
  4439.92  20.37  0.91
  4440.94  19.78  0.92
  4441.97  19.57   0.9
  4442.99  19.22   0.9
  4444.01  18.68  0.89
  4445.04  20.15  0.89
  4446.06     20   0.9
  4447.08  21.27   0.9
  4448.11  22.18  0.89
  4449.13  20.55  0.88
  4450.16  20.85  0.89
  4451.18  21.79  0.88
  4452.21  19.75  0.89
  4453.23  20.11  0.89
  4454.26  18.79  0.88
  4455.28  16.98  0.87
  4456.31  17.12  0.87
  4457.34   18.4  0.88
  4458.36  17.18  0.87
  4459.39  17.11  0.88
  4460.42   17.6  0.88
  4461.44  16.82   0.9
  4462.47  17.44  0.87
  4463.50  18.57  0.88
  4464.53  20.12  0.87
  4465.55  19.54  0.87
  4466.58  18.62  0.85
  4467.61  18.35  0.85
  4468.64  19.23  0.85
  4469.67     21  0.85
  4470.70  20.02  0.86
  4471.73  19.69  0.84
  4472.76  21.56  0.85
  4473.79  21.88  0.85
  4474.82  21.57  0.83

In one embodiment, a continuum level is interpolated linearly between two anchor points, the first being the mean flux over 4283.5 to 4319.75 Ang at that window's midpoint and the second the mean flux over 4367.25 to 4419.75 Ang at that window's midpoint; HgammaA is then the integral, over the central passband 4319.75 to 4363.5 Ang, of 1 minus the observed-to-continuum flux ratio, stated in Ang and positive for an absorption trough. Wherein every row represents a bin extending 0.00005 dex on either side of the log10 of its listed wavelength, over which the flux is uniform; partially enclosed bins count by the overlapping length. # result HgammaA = -4.7 Ang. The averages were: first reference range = 13.9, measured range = 17.2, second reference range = 17.8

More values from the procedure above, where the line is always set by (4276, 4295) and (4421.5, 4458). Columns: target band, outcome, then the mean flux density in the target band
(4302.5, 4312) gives 2.49 Ang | 11.8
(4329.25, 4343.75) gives 0.11 Ang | 16.7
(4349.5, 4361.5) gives -0.32 Ang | 17.8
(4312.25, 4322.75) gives -0.95 Ang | 17.8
